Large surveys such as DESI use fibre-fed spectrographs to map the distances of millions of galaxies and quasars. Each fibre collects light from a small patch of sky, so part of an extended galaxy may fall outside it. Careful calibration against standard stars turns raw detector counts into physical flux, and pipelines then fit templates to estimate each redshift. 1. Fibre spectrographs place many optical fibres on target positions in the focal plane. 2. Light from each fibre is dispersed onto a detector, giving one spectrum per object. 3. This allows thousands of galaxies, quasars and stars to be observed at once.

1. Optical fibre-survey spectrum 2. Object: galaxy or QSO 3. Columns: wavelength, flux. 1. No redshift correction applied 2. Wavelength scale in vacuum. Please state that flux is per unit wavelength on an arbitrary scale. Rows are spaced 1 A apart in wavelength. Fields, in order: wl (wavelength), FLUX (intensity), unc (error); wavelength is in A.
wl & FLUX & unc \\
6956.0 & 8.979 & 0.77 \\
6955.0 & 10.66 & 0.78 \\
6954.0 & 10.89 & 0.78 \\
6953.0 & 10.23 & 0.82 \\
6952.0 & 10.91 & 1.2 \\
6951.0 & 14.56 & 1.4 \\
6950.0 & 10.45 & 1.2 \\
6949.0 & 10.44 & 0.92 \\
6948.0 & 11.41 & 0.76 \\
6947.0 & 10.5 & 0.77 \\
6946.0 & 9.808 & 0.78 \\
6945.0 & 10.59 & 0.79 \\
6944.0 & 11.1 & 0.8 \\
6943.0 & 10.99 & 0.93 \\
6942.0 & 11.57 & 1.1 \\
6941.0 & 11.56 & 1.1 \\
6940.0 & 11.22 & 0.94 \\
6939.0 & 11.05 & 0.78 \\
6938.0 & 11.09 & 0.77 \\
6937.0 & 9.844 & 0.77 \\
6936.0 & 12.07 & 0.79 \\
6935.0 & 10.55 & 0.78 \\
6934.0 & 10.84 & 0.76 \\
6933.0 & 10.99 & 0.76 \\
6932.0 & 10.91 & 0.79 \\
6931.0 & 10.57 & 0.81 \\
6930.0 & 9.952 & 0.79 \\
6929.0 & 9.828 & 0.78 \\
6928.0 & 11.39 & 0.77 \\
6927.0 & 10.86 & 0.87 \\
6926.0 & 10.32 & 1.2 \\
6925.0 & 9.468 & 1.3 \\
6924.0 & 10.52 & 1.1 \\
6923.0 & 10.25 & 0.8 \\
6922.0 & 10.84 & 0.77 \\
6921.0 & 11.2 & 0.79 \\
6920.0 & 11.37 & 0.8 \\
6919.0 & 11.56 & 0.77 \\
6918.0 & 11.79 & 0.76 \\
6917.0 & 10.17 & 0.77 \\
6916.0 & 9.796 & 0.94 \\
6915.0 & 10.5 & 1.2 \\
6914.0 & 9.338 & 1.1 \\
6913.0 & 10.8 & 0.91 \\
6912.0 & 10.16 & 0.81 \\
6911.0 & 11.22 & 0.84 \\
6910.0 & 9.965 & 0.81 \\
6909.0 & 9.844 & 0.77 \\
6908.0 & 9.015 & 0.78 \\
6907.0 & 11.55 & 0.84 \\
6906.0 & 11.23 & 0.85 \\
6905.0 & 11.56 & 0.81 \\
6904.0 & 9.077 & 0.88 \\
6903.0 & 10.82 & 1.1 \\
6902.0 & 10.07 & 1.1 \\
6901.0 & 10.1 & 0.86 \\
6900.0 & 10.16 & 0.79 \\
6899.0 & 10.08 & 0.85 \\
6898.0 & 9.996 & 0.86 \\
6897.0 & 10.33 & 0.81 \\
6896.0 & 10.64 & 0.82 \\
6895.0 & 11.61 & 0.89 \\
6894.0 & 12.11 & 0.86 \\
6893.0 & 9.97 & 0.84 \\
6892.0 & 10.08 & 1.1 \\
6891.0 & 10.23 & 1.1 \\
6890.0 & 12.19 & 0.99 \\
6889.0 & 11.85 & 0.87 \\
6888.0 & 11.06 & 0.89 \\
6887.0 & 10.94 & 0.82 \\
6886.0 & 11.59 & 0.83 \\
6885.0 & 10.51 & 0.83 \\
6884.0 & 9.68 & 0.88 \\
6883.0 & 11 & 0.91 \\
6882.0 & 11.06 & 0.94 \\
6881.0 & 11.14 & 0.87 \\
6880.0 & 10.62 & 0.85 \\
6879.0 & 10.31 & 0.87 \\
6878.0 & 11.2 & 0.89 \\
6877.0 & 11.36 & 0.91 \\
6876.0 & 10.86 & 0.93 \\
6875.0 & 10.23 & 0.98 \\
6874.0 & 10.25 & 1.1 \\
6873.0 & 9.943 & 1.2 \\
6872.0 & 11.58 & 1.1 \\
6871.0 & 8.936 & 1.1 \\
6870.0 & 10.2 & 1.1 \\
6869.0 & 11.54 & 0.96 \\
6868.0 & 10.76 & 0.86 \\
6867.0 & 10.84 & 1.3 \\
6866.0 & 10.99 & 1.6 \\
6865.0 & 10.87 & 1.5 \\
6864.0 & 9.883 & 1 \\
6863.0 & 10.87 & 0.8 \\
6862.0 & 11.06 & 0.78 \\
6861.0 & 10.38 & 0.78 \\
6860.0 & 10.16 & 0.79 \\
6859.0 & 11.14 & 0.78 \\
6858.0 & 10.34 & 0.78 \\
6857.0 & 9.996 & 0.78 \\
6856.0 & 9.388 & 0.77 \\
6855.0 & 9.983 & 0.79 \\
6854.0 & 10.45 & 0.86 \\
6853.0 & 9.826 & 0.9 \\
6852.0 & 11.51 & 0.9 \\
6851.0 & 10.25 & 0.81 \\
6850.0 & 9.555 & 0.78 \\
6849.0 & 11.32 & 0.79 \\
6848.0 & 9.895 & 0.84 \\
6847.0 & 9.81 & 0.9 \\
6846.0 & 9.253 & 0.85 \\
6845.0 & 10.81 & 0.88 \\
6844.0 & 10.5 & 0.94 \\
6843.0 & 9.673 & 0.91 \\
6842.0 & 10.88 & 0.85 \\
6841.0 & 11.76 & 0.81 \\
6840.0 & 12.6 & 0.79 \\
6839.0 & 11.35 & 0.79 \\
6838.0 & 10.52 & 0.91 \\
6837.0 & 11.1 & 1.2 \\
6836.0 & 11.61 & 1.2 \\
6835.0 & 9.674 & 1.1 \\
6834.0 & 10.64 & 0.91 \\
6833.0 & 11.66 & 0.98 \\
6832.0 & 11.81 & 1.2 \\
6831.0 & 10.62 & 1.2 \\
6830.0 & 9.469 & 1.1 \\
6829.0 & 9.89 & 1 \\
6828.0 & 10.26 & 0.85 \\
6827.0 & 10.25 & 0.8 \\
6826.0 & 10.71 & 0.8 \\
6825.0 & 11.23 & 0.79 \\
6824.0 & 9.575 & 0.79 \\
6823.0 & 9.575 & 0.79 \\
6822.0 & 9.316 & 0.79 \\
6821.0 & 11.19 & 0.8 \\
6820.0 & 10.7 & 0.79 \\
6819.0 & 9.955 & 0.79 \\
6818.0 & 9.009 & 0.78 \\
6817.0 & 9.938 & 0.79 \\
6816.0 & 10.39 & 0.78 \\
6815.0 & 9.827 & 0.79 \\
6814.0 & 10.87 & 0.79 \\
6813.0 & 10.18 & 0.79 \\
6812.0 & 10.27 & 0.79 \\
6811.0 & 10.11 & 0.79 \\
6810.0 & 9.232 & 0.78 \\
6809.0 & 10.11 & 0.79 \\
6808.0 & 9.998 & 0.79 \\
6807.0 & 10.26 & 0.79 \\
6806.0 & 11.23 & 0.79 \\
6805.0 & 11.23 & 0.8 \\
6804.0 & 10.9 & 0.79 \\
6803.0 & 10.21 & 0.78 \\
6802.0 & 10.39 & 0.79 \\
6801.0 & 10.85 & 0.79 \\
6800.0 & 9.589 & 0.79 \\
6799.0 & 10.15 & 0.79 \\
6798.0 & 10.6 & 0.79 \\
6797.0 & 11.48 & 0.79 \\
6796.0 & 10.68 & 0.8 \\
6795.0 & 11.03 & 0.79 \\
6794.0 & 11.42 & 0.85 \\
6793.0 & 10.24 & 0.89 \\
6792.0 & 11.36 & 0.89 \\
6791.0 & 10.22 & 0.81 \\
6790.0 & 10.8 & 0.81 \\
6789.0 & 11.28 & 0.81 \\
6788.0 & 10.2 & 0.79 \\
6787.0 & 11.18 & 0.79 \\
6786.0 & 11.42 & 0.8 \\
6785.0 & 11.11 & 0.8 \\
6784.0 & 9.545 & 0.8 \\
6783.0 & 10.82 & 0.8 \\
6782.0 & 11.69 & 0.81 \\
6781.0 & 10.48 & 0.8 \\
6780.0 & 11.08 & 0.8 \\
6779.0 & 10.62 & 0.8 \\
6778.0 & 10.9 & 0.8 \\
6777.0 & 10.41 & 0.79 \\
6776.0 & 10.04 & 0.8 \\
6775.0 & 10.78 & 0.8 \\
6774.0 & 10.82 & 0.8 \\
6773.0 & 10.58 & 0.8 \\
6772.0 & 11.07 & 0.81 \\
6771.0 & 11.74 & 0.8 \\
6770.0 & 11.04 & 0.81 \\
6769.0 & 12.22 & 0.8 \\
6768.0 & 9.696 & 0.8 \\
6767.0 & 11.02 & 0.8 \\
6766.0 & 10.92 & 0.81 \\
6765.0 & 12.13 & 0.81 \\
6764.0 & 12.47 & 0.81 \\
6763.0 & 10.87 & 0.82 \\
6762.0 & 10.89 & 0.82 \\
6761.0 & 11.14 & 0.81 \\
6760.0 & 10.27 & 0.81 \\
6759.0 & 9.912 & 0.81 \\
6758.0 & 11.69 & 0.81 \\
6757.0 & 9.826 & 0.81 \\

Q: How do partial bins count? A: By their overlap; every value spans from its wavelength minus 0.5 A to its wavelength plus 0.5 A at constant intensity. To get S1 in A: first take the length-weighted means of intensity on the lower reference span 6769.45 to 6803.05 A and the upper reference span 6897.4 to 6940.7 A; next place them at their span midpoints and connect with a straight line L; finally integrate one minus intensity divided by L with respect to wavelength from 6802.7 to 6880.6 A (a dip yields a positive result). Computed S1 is 1.5 A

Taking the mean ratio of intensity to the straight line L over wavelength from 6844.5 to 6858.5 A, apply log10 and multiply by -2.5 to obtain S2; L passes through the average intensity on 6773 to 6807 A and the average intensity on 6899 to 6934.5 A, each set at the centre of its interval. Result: 0.05 mag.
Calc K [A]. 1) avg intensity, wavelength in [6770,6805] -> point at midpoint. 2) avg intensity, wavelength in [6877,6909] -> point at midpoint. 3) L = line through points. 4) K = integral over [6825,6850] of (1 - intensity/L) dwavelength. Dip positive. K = 0.2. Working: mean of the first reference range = 10.8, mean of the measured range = 10.7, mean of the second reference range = 10.7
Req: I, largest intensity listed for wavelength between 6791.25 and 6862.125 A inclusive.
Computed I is 12.6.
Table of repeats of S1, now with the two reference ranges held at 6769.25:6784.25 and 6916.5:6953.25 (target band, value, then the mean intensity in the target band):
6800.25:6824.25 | 1.36 A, 10.2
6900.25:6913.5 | 0.57 A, 10.4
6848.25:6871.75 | 0.88 A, 10.5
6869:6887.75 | 0.35 A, 10.7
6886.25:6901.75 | 0.16 A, 10.8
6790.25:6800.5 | 0.14 A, 10.7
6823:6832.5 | 0.41 A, 10.4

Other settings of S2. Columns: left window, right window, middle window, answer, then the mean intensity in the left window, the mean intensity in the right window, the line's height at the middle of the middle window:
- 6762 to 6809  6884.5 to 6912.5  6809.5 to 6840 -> 0.038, 10.8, 10.6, 10.8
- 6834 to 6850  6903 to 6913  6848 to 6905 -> -0.004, 10.7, 10.4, 10.6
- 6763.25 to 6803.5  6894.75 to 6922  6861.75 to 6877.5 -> -0.001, 10.9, 10.5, 10.6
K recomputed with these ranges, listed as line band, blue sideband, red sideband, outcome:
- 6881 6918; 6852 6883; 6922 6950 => 0.17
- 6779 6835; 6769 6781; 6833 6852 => 1.40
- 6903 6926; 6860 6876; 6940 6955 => 0.72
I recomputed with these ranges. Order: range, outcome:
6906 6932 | 11.79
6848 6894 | 12.19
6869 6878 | 11.58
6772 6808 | 11.69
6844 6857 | 11.51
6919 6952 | 14.56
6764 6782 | 12.47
